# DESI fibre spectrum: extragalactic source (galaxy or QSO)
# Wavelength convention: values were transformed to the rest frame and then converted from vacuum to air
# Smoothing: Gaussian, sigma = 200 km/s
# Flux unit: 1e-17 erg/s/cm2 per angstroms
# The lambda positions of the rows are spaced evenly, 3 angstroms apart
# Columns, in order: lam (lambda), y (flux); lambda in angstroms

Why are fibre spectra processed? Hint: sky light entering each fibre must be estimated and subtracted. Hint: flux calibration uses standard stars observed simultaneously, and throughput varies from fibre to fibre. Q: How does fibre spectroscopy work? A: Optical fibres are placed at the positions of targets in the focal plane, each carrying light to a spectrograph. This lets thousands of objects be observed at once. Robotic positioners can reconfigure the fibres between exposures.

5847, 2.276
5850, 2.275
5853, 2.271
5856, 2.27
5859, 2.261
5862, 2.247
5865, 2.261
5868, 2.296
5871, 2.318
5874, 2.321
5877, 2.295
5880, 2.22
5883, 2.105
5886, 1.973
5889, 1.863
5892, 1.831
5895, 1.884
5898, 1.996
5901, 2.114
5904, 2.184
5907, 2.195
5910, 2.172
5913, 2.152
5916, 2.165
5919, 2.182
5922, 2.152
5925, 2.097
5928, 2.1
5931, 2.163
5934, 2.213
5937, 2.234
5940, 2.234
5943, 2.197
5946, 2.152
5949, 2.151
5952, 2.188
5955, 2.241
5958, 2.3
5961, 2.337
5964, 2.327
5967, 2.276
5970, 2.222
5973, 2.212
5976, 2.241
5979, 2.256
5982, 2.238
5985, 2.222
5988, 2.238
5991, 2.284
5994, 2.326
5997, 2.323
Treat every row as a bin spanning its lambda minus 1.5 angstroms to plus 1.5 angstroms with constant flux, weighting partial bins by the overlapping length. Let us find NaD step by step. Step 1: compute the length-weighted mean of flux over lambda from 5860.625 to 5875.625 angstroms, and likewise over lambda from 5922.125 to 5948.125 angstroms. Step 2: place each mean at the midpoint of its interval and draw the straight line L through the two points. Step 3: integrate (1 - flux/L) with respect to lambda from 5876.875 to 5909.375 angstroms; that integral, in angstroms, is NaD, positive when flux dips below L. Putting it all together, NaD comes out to 2.8 angstroms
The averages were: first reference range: 2.29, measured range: 2.05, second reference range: 2.17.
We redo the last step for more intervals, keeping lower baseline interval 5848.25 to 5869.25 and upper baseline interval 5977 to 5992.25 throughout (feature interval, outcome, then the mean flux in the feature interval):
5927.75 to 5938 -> 0.3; 2.18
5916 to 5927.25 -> 0.6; 2.14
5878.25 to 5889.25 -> 1.0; 2.07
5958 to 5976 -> -0.2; 2.27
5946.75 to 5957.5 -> 0.2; 2.2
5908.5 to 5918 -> 0.4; 2.16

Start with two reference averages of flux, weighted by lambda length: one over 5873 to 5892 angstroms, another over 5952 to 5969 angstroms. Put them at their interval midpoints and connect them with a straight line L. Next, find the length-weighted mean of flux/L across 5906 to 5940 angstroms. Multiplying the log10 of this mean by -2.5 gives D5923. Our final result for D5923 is 0.01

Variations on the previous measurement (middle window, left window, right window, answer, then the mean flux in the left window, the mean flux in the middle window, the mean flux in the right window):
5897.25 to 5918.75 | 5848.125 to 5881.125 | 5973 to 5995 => 0.06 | 2.28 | 2.15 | 2.25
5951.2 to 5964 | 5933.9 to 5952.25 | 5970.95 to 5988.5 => -0.03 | 2.19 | 2.28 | 2.23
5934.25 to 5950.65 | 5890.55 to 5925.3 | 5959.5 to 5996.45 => -0.01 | 2.09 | 2.2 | 2.27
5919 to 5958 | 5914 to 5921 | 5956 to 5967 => 0.03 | 2.17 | 2.18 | 2.31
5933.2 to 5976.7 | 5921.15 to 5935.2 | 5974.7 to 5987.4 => -0.02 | 2.14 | 2.24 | 2.24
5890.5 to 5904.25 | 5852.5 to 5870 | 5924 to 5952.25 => 0.12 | 2.27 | 1.99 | 2.17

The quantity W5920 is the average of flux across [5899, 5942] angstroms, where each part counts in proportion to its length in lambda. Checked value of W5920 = 2.17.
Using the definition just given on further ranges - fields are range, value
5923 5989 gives 2.22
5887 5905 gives 1.97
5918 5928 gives 2.14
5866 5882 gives 2.28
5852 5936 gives 2.15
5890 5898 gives 1.88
